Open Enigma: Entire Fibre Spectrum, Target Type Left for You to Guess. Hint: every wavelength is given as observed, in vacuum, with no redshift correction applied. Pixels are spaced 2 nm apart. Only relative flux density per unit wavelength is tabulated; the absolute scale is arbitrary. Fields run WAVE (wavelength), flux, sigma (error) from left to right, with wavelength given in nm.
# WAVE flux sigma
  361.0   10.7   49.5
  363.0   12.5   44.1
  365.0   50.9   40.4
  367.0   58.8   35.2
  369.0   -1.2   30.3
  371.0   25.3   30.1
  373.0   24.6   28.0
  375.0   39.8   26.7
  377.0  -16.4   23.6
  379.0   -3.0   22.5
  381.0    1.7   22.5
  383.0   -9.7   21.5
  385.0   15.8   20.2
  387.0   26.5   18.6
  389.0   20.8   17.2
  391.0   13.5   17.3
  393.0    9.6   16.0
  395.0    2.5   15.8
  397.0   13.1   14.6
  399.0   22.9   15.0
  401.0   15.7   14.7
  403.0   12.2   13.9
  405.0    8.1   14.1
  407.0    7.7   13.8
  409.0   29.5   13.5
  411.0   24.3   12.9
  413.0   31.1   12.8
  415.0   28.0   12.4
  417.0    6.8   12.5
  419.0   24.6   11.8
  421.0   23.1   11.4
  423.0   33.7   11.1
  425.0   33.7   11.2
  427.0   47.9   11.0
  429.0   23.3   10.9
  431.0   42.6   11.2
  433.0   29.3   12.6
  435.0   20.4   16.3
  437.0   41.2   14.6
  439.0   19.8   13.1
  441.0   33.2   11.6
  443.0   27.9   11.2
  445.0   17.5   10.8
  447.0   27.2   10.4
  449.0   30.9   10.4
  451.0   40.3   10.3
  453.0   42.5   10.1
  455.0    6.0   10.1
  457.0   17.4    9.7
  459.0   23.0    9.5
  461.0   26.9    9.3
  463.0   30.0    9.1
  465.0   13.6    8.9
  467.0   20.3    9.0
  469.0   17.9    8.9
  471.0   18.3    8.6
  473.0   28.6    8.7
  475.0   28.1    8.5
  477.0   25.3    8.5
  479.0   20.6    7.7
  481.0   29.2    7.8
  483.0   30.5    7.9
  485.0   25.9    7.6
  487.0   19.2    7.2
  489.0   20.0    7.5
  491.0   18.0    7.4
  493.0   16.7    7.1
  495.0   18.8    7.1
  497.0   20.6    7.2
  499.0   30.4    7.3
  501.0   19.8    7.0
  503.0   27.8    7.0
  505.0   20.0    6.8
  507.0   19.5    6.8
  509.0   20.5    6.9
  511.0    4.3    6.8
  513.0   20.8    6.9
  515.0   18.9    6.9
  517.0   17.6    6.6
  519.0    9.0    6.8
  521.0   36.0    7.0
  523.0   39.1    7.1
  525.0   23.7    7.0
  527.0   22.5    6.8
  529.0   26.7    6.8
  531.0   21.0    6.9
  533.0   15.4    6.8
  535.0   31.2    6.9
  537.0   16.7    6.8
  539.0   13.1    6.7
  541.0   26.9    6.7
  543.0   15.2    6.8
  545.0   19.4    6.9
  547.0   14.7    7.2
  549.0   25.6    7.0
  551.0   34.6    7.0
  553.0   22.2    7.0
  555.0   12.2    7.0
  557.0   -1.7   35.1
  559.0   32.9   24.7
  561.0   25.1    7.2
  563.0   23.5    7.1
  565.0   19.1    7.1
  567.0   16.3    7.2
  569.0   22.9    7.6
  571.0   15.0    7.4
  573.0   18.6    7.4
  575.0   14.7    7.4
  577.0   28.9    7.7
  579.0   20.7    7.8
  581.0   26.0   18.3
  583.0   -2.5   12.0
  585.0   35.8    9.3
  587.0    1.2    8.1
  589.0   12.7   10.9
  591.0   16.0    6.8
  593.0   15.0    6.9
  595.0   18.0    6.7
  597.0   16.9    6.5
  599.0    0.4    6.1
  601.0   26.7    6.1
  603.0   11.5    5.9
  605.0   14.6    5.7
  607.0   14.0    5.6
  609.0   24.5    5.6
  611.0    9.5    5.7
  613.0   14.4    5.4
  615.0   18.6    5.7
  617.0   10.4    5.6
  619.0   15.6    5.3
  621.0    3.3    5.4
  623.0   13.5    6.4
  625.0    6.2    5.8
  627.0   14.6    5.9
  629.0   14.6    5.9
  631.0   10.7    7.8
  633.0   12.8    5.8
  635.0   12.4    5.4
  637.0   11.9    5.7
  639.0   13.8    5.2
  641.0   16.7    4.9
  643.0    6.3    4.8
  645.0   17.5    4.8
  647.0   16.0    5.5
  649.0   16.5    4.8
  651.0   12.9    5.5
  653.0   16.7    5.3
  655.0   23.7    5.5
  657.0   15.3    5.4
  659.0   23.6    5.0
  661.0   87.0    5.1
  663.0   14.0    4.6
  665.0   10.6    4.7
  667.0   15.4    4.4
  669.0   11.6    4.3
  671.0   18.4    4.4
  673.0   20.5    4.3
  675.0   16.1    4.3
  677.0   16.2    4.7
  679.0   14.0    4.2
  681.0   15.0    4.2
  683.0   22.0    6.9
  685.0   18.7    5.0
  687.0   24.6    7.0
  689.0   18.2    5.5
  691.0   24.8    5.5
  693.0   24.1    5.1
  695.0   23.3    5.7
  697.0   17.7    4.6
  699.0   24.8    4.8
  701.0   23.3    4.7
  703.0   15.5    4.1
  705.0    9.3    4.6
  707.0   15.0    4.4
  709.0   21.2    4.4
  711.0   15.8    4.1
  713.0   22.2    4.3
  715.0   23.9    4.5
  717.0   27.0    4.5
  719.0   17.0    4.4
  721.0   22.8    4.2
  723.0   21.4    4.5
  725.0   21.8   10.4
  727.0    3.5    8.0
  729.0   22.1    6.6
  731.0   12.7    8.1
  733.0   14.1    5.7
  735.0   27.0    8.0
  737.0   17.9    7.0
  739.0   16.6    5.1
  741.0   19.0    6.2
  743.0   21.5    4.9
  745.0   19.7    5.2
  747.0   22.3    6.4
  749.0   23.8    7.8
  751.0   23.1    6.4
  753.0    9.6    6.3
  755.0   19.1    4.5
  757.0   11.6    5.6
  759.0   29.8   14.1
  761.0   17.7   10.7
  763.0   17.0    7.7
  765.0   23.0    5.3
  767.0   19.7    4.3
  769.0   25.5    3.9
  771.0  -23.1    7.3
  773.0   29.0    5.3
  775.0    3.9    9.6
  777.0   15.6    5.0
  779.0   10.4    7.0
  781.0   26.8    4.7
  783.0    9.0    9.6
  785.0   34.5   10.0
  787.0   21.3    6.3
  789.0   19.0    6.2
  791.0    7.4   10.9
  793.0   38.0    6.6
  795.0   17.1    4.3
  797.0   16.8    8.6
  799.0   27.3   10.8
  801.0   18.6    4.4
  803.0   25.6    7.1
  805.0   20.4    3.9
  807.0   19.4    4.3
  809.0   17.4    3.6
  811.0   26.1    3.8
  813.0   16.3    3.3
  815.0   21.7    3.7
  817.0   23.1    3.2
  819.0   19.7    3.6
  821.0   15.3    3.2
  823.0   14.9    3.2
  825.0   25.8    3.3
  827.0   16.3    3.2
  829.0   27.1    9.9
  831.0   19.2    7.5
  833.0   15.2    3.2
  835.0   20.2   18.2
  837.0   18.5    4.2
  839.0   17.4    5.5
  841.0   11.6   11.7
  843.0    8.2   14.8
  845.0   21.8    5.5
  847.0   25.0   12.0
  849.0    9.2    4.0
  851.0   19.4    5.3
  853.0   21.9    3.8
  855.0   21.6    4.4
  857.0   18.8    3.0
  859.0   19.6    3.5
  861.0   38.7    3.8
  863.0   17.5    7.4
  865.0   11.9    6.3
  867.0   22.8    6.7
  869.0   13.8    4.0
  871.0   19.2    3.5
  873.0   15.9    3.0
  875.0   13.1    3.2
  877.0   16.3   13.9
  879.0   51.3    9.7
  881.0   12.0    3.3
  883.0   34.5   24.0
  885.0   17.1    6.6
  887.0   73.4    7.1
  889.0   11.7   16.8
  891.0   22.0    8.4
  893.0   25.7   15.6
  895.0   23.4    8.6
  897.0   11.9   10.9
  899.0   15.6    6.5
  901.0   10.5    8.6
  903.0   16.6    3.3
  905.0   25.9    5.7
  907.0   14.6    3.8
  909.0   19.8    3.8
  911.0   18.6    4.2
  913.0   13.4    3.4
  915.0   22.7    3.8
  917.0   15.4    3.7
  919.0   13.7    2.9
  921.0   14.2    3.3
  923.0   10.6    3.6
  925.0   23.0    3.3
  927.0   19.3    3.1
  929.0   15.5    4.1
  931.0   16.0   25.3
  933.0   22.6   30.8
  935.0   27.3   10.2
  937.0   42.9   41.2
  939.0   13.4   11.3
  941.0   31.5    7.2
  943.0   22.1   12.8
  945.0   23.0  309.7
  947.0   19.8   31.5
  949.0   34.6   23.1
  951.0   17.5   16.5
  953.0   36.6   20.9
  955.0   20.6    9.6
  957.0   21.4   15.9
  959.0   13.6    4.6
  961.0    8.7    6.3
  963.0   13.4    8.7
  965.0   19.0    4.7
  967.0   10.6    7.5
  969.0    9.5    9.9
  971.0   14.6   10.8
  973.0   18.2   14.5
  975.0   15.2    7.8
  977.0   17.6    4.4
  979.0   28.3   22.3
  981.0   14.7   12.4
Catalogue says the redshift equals 0.772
